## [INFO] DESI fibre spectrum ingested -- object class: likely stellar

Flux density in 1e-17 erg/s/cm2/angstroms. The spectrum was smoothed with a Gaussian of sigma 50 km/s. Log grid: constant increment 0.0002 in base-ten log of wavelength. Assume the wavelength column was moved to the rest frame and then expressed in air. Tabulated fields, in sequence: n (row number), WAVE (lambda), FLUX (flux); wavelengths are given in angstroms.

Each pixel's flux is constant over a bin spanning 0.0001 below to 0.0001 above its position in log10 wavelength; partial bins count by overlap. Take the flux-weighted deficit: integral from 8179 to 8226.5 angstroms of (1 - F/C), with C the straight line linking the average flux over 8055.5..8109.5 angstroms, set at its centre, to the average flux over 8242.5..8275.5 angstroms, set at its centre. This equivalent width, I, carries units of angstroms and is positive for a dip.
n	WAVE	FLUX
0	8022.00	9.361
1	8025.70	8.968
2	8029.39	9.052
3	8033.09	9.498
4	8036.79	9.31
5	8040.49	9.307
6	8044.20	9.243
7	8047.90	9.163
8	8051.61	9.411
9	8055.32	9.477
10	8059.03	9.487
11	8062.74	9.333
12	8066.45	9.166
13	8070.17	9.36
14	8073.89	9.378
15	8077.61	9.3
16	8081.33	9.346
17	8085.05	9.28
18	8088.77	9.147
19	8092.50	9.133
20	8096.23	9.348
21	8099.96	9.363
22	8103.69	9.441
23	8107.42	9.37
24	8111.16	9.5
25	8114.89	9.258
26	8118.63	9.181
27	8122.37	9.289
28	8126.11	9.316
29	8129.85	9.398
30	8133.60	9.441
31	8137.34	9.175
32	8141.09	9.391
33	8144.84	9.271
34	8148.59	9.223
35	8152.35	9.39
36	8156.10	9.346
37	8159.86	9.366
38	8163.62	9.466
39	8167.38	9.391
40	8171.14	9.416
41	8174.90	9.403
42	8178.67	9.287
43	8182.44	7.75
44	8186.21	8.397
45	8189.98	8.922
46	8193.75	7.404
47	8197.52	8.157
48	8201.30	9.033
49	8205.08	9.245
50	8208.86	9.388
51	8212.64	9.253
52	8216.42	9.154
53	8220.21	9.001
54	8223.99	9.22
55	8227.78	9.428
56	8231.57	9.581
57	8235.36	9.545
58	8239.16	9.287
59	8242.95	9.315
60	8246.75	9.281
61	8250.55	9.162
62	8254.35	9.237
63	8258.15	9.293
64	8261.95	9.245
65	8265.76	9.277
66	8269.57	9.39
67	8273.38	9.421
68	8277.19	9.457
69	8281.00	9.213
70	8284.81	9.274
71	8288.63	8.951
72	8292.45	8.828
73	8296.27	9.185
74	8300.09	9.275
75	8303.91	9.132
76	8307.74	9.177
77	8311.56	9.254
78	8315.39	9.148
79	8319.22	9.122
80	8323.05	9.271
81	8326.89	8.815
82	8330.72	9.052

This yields 2.7 angstroms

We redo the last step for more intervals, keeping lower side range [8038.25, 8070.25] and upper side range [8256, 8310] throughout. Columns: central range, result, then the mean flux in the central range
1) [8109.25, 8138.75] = -0.1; 9.32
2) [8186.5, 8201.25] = 1.5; 8.3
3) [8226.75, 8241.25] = -0.3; 9.46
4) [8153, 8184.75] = 0.3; 9.18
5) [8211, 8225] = 0.2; 9.15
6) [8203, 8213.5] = 0.0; 9.29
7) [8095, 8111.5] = -0.2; 9.4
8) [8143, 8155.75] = 0.0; 9.3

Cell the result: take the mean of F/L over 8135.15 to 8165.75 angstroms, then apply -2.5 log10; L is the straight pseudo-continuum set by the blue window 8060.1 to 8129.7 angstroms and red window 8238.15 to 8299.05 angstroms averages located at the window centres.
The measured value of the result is 0.00 mag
